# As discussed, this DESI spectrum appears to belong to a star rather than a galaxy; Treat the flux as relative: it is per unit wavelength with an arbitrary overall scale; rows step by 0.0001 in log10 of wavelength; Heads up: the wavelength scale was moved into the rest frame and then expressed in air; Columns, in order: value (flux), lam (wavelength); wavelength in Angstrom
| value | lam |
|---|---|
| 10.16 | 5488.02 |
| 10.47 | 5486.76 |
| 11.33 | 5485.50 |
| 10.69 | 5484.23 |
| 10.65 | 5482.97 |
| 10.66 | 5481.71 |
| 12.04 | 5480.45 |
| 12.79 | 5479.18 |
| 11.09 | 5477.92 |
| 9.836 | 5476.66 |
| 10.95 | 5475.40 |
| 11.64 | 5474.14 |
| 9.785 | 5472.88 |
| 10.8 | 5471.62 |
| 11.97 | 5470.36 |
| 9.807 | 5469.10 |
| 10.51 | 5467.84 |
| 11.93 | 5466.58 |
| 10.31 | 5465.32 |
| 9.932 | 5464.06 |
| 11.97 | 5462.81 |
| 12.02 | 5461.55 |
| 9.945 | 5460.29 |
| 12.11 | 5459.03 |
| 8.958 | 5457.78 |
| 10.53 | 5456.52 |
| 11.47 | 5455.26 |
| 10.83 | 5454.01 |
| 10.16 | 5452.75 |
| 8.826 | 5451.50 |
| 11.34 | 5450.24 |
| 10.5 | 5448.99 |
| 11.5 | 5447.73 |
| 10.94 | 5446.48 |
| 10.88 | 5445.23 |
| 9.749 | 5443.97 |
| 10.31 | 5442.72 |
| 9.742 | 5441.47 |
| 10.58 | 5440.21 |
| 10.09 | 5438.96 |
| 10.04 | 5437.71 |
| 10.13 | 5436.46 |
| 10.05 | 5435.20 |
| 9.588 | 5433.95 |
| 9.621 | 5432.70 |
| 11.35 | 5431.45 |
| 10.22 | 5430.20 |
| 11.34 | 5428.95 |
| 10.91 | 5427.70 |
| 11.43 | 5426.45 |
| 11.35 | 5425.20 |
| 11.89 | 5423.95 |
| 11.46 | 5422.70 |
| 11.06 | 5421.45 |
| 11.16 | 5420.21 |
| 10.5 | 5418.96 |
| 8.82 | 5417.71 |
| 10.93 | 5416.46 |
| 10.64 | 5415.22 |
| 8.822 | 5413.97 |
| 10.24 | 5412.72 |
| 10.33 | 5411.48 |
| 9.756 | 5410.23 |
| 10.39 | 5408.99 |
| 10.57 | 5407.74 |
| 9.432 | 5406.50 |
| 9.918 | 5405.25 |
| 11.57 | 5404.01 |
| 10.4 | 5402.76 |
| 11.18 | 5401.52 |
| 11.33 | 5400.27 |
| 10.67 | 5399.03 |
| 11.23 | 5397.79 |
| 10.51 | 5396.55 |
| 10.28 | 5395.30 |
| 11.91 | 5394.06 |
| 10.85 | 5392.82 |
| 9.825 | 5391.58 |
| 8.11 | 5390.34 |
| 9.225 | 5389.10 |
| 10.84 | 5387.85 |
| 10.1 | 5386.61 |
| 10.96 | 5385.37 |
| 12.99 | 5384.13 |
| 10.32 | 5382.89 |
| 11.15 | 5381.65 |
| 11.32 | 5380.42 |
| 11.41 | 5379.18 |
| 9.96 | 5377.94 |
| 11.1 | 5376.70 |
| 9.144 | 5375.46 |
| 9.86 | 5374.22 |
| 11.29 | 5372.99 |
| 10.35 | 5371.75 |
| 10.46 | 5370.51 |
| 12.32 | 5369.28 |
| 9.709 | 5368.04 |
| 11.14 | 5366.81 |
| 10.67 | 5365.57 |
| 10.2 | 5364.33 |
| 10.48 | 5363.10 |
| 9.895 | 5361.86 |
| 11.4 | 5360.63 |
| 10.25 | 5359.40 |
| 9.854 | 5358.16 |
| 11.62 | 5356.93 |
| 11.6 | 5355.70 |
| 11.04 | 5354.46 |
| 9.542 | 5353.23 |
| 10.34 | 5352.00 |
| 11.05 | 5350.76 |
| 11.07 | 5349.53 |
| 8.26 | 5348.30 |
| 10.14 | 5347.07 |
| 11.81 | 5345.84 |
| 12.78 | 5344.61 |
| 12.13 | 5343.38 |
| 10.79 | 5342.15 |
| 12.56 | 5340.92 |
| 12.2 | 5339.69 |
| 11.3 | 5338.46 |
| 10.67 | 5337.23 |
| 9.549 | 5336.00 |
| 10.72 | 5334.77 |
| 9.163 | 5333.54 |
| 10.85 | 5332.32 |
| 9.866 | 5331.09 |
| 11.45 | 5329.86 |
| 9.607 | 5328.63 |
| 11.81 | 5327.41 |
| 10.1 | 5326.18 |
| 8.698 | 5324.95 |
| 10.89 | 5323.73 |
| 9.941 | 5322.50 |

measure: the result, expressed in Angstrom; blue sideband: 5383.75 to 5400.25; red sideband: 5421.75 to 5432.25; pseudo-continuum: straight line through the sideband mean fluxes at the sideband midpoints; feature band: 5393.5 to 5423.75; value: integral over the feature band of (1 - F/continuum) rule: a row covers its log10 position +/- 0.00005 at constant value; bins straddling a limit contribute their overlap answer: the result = 0.85 Angstrom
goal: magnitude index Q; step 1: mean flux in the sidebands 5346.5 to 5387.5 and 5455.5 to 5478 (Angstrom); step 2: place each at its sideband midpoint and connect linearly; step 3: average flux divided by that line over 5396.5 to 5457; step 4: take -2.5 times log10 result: 0.02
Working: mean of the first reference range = 10.6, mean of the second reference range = 10.8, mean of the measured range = 10.5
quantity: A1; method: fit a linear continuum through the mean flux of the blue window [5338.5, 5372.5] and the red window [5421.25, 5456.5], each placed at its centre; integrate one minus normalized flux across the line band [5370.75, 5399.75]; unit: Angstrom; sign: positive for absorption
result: 0.5 Angstrom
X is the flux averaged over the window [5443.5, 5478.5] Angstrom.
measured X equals 10.7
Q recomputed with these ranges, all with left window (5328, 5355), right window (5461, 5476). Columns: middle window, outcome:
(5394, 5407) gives 0.01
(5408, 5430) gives 0.03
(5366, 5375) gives 0.01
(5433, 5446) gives 0.08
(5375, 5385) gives -0.01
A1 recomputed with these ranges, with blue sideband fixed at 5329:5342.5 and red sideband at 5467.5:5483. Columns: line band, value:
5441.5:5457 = 0.6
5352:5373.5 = 0.3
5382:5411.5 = 0.9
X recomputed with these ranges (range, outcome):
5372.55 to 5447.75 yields 10.5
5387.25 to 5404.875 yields 10.6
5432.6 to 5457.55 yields 10.3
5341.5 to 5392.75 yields 10.6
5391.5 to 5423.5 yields 10.6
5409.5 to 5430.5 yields 10.6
